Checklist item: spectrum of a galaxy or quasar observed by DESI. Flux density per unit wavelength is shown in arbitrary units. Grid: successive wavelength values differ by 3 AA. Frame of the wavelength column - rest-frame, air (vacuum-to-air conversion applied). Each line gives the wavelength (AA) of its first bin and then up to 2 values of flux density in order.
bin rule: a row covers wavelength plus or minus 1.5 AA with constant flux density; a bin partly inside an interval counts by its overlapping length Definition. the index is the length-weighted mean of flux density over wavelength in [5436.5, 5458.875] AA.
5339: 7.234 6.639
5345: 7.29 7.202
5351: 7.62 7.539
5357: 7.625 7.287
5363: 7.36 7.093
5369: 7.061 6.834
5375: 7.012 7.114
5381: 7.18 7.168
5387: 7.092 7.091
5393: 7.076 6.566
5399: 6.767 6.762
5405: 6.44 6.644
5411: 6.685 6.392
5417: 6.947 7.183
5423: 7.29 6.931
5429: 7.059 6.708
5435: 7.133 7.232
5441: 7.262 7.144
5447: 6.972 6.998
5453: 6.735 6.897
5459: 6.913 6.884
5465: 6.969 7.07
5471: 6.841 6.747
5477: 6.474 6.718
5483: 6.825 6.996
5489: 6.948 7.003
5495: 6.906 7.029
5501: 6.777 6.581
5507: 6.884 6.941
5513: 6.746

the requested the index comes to 7.03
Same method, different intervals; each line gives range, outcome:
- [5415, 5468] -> 7.01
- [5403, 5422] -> 6.73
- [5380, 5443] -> 6.93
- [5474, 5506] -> 6.82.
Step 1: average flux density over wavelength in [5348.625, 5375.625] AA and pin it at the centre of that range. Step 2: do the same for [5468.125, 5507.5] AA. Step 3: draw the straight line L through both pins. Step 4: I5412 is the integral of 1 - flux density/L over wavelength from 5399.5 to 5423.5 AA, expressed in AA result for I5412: 1.1 AA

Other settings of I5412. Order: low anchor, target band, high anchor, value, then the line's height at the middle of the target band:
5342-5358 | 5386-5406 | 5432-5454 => 1.1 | 7.21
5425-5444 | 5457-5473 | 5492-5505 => 0.1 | 6.96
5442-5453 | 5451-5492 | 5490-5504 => 0.6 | 6.95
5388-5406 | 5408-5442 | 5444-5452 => -0.3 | 6.91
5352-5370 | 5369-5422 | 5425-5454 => 2.3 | 7.2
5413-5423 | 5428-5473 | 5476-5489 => -0.8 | 6.86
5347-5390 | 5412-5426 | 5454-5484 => 0.2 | 7.03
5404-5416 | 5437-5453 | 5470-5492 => -1.0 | 6.68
